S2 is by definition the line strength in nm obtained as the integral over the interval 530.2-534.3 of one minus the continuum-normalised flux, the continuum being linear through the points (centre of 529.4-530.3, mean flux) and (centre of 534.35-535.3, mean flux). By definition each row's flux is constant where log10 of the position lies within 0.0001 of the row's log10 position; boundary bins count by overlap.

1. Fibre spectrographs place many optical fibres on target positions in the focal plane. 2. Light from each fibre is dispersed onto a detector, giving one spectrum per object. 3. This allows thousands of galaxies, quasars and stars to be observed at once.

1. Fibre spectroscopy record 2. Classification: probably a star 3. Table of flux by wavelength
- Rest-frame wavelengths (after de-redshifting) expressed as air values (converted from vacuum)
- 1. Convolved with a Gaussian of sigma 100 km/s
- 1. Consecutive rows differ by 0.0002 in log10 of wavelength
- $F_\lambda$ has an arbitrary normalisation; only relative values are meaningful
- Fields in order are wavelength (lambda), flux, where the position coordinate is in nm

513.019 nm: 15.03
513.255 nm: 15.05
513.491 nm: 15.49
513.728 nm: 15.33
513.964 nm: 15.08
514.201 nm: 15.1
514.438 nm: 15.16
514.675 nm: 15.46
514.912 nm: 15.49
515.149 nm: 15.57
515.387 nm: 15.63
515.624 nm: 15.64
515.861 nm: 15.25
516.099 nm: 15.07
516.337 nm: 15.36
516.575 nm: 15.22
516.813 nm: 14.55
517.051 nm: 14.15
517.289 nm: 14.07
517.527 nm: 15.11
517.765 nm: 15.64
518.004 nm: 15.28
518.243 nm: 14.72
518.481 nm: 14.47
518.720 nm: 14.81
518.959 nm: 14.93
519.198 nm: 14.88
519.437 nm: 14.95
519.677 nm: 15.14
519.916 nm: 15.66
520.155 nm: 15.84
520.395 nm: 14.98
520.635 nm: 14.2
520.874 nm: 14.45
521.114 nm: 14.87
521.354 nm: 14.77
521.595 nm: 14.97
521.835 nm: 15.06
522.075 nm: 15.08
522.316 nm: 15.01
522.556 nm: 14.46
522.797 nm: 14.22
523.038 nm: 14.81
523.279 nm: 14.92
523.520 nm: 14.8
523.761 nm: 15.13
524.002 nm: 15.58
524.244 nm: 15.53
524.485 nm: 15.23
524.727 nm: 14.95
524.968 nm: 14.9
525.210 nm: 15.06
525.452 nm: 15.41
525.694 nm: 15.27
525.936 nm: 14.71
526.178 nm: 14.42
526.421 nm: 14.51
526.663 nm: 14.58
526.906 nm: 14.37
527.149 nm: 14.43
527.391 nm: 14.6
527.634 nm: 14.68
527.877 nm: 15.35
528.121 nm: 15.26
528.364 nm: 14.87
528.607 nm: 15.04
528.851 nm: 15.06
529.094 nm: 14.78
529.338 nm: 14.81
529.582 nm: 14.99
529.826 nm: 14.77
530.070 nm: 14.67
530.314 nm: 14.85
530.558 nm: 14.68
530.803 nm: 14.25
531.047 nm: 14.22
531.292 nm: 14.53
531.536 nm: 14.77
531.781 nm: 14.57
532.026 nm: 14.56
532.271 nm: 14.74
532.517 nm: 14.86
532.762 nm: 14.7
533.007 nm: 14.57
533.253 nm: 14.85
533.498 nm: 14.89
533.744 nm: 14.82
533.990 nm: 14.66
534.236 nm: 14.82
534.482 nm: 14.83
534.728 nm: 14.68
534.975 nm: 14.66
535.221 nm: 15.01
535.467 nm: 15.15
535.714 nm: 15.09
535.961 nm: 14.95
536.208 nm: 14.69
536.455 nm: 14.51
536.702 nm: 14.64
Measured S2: 0.04 nm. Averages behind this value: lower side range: 14.8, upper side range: 14.8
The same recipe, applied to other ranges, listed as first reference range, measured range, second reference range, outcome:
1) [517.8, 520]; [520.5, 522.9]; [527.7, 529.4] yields 0.05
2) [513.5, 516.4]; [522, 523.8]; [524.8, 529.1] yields 0.03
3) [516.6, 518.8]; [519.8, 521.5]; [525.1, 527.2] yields -0.02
